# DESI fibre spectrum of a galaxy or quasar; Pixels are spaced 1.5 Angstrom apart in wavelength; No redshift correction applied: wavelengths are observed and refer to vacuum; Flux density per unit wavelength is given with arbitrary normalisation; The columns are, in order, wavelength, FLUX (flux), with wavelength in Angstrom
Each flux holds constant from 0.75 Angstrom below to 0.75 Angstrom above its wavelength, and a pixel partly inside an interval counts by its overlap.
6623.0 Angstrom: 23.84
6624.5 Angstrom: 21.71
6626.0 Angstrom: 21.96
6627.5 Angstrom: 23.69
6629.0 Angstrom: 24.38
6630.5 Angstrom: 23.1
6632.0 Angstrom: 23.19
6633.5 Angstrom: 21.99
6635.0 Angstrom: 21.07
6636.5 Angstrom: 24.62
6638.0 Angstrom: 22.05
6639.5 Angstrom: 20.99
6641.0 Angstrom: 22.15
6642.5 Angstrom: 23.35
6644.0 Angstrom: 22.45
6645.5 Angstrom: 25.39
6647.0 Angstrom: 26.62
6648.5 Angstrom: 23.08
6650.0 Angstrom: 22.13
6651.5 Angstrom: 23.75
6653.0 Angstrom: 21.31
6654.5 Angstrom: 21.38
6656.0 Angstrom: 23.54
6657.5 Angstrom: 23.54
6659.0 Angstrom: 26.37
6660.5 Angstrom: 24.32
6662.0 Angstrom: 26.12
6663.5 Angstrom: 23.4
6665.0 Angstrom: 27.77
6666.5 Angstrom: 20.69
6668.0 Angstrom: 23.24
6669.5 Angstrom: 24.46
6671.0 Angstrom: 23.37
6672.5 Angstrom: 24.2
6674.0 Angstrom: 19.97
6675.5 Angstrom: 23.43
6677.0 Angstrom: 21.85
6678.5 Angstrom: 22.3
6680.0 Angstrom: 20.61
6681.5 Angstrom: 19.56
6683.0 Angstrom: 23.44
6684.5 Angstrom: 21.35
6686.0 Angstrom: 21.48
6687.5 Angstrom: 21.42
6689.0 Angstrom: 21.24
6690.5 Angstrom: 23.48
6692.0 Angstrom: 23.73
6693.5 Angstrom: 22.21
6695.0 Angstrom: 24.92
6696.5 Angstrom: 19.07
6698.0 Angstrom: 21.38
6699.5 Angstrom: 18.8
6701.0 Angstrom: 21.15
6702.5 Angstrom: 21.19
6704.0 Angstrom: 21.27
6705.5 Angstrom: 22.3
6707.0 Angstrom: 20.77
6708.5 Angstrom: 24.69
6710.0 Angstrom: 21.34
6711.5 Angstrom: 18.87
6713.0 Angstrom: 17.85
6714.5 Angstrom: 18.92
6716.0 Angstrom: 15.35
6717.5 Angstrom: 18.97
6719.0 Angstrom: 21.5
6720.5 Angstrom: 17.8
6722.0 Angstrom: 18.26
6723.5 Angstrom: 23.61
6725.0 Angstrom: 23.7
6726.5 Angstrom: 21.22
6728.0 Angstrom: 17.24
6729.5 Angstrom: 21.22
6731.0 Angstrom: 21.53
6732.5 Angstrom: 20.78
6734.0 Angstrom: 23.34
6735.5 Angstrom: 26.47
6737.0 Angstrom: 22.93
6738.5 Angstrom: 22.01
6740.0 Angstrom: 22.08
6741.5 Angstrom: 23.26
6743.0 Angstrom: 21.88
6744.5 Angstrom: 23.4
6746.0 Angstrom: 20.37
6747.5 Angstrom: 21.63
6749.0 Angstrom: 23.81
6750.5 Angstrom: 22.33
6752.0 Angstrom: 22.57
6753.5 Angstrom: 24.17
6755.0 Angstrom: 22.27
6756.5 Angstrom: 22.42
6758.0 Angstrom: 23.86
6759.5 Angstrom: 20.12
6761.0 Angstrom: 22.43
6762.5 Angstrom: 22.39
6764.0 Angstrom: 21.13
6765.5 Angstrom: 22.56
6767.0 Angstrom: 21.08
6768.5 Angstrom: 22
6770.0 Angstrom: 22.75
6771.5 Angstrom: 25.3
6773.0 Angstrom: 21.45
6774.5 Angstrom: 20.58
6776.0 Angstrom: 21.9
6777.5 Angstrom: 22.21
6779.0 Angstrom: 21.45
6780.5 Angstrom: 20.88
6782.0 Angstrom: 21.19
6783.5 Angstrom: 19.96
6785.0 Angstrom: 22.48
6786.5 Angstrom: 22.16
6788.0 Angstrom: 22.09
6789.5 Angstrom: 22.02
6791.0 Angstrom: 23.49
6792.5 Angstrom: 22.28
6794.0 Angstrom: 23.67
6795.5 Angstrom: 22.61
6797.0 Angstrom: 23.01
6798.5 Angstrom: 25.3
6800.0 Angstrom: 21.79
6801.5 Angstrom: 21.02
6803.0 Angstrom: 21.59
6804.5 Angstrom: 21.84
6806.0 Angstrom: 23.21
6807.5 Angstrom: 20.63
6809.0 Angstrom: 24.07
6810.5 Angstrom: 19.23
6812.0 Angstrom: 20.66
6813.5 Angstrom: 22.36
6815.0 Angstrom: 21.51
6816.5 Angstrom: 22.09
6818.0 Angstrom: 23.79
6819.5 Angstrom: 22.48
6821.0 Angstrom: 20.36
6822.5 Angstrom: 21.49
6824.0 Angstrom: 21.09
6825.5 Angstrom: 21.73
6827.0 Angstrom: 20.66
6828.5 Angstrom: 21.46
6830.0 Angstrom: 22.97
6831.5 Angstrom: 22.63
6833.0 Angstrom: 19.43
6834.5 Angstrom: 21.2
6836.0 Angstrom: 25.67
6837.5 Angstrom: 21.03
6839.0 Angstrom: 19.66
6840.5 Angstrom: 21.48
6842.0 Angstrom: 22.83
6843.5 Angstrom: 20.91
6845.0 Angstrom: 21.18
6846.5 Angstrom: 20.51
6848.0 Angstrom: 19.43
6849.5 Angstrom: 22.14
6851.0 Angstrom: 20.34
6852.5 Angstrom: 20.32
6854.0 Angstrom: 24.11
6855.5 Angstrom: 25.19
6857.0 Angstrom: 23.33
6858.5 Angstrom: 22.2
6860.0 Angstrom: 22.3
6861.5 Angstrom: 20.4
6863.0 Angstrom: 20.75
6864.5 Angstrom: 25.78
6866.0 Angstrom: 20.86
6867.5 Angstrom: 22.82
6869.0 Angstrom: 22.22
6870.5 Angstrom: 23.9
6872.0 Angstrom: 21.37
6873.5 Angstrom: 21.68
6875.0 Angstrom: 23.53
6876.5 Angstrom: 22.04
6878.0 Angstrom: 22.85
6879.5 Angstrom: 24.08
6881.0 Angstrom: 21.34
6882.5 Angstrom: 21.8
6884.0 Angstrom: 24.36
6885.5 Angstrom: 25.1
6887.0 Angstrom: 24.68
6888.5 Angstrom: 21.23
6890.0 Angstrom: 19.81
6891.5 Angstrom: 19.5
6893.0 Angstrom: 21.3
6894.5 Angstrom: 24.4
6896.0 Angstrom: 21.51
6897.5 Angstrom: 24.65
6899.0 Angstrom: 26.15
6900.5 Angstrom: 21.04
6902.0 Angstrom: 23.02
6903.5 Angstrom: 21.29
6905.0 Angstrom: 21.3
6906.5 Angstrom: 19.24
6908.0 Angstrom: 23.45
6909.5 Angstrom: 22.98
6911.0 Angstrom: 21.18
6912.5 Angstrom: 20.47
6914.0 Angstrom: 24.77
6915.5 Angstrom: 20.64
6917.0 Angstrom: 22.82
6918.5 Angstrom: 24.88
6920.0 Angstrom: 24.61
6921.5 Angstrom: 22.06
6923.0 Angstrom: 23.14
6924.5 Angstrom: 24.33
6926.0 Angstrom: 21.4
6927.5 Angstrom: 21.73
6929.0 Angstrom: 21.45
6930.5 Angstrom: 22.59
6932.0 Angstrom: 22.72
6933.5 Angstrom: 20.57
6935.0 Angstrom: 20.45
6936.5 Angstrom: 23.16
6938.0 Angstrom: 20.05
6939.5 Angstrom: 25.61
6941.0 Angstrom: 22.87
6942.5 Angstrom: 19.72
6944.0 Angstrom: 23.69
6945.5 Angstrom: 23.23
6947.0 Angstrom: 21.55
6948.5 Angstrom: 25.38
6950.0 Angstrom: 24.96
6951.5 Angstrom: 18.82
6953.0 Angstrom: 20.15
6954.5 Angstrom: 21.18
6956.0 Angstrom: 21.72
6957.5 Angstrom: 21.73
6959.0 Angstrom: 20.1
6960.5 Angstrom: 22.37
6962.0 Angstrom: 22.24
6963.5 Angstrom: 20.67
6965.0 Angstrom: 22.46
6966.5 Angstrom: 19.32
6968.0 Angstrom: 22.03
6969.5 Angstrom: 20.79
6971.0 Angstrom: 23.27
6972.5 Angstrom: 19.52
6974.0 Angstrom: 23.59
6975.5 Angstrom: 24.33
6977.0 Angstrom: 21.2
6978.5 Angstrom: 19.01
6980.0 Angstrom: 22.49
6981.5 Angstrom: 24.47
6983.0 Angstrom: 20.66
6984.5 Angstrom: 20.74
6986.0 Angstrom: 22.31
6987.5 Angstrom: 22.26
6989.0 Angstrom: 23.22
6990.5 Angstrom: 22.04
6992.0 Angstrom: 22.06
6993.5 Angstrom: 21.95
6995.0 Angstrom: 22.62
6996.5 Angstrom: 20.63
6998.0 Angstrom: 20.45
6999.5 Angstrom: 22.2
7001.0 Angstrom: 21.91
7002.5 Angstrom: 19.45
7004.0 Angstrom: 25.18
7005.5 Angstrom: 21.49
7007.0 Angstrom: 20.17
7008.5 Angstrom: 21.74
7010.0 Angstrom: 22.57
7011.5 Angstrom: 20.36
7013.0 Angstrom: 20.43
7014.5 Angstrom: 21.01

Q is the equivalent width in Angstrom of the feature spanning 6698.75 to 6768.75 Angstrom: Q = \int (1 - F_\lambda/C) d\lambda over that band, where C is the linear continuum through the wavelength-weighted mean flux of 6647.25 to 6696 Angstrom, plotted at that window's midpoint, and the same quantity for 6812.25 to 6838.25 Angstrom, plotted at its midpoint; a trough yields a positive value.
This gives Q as 3.2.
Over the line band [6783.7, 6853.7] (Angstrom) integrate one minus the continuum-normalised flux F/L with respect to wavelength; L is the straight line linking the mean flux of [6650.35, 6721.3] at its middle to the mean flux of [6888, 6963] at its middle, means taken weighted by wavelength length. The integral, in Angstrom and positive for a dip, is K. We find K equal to 0.75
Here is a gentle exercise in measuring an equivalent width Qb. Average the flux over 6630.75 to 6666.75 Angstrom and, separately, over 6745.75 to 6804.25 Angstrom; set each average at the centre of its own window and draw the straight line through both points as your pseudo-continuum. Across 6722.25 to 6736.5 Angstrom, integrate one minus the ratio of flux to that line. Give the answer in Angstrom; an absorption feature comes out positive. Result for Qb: 0.4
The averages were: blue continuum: 23.4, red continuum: 22.2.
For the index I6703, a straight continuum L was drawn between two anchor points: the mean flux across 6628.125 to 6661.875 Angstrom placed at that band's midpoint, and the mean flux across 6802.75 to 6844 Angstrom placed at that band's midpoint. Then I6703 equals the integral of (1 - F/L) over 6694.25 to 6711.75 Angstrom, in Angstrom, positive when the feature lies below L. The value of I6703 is 1.1 Angstrom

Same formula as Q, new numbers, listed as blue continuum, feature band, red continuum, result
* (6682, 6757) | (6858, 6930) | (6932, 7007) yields -2.33 Angstrom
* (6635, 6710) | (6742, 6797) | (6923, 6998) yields 0.52 Angstrom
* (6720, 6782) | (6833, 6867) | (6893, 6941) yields 0.70 Angstrom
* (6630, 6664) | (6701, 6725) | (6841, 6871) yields 2.71 Angstrom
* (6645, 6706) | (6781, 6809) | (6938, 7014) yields 0.09 Angstrom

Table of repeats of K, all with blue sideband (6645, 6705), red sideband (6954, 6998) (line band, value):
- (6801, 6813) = 0.4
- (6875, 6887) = -0.6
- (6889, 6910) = -0.1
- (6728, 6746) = 0.2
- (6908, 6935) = -0.7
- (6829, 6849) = 0.6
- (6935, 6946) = -0.3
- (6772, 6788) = 0.6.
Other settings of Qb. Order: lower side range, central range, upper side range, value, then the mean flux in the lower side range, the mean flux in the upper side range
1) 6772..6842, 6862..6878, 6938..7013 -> -0.4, 21.9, 21.9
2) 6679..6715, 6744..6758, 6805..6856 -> -0.7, 21.3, 21.7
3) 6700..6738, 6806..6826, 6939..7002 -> -0.4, 20.9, 21.9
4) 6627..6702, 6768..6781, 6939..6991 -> 0.2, 22.8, 22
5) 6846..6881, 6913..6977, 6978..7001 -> -0.6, 22.3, 21.8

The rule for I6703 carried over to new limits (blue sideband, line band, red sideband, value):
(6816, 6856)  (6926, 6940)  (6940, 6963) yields 0.01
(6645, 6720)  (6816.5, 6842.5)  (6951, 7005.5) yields 0.17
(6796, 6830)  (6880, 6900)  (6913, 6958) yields -0.48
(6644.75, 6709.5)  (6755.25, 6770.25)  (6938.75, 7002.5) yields 0.27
